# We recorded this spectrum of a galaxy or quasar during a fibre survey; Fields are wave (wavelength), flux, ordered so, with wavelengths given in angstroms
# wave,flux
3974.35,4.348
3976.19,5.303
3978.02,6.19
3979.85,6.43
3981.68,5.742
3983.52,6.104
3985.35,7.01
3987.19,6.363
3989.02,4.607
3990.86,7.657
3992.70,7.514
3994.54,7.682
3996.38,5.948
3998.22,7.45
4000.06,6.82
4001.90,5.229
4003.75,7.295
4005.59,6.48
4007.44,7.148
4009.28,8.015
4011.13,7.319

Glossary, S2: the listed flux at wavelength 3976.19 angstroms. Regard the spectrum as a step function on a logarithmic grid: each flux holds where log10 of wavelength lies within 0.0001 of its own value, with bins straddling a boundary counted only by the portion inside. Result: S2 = 5.303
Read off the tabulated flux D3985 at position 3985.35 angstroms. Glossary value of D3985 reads 7.01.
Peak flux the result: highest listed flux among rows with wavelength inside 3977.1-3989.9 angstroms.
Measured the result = 7.01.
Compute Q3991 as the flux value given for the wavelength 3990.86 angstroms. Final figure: 7.657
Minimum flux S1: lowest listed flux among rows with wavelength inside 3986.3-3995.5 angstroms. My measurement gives 4.607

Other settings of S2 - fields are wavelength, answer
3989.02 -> 4.607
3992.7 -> 7.514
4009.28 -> 8.015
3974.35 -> 4.348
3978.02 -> 6.19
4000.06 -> 6.82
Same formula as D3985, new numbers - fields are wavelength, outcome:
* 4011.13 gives 7.319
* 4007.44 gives 7.148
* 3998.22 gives 7.45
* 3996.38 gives 5.948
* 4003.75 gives 7.295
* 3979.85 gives 6.43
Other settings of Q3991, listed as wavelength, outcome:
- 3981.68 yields 5.742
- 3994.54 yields 7.682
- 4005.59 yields 6.48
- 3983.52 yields 6.104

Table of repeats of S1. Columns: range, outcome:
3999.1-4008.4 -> 5.229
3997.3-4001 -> 6.82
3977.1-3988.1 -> 5.742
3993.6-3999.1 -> 5.948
